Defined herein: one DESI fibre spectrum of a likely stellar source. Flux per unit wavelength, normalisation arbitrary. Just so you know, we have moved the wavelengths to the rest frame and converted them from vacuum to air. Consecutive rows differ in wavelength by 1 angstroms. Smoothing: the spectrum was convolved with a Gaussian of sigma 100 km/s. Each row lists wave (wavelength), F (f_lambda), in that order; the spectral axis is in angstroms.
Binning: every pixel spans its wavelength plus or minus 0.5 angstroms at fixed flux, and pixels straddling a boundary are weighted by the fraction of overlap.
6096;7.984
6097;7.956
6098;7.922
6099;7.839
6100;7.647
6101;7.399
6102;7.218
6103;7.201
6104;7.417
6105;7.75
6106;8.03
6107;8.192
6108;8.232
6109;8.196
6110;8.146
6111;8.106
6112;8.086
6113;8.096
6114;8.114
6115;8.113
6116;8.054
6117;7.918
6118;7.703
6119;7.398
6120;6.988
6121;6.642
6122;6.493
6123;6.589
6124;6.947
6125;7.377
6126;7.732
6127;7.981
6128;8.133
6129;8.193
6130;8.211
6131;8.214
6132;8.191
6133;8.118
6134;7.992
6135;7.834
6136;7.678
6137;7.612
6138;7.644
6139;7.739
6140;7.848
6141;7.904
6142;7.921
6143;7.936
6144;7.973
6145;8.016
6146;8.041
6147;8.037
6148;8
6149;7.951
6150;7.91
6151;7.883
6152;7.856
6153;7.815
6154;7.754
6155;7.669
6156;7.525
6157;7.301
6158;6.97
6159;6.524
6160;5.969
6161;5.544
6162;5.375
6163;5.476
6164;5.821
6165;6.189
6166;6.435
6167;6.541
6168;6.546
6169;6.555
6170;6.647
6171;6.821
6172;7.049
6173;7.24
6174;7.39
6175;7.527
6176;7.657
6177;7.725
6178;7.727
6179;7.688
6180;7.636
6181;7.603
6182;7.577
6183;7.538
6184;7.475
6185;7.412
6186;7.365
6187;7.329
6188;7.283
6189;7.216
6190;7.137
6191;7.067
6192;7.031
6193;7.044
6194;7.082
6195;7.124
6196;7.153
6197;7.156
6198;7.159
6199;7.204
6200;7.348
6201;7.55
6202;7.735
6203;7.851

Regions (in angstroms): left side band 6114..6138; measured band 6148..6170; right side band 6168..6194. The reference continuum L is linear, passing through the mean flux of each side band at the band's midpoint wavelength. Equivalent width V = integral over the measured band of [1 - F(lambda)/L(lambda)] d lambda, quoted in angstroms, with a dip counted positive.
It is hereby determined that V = 1.7 angstroms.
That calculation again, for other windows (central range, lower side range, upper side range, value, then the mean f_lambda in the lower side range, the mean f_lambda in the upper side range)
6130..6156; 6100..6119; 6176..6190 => -0.7 angstroms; 7.87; 7.5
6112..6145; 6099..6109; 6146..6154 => 0.4 angstroms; 7.71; 7.92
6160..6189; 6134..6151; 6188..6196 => 1.6 angstroms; 7.88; 7.11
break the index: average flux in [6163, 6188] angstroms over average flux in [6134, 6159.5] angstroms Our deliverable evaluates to 0.92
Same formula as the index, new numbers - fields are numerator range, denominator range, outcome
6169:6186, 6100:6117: 0.94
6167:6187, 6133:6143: 0.93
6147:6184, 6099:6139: 0.92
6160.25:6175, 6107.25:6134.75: 0.83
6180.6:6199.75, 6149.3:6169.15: 1.07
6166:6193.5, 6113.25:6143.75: 0.94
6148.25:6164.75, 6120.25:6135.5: 0.91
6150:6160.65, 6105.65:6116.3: 0.90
